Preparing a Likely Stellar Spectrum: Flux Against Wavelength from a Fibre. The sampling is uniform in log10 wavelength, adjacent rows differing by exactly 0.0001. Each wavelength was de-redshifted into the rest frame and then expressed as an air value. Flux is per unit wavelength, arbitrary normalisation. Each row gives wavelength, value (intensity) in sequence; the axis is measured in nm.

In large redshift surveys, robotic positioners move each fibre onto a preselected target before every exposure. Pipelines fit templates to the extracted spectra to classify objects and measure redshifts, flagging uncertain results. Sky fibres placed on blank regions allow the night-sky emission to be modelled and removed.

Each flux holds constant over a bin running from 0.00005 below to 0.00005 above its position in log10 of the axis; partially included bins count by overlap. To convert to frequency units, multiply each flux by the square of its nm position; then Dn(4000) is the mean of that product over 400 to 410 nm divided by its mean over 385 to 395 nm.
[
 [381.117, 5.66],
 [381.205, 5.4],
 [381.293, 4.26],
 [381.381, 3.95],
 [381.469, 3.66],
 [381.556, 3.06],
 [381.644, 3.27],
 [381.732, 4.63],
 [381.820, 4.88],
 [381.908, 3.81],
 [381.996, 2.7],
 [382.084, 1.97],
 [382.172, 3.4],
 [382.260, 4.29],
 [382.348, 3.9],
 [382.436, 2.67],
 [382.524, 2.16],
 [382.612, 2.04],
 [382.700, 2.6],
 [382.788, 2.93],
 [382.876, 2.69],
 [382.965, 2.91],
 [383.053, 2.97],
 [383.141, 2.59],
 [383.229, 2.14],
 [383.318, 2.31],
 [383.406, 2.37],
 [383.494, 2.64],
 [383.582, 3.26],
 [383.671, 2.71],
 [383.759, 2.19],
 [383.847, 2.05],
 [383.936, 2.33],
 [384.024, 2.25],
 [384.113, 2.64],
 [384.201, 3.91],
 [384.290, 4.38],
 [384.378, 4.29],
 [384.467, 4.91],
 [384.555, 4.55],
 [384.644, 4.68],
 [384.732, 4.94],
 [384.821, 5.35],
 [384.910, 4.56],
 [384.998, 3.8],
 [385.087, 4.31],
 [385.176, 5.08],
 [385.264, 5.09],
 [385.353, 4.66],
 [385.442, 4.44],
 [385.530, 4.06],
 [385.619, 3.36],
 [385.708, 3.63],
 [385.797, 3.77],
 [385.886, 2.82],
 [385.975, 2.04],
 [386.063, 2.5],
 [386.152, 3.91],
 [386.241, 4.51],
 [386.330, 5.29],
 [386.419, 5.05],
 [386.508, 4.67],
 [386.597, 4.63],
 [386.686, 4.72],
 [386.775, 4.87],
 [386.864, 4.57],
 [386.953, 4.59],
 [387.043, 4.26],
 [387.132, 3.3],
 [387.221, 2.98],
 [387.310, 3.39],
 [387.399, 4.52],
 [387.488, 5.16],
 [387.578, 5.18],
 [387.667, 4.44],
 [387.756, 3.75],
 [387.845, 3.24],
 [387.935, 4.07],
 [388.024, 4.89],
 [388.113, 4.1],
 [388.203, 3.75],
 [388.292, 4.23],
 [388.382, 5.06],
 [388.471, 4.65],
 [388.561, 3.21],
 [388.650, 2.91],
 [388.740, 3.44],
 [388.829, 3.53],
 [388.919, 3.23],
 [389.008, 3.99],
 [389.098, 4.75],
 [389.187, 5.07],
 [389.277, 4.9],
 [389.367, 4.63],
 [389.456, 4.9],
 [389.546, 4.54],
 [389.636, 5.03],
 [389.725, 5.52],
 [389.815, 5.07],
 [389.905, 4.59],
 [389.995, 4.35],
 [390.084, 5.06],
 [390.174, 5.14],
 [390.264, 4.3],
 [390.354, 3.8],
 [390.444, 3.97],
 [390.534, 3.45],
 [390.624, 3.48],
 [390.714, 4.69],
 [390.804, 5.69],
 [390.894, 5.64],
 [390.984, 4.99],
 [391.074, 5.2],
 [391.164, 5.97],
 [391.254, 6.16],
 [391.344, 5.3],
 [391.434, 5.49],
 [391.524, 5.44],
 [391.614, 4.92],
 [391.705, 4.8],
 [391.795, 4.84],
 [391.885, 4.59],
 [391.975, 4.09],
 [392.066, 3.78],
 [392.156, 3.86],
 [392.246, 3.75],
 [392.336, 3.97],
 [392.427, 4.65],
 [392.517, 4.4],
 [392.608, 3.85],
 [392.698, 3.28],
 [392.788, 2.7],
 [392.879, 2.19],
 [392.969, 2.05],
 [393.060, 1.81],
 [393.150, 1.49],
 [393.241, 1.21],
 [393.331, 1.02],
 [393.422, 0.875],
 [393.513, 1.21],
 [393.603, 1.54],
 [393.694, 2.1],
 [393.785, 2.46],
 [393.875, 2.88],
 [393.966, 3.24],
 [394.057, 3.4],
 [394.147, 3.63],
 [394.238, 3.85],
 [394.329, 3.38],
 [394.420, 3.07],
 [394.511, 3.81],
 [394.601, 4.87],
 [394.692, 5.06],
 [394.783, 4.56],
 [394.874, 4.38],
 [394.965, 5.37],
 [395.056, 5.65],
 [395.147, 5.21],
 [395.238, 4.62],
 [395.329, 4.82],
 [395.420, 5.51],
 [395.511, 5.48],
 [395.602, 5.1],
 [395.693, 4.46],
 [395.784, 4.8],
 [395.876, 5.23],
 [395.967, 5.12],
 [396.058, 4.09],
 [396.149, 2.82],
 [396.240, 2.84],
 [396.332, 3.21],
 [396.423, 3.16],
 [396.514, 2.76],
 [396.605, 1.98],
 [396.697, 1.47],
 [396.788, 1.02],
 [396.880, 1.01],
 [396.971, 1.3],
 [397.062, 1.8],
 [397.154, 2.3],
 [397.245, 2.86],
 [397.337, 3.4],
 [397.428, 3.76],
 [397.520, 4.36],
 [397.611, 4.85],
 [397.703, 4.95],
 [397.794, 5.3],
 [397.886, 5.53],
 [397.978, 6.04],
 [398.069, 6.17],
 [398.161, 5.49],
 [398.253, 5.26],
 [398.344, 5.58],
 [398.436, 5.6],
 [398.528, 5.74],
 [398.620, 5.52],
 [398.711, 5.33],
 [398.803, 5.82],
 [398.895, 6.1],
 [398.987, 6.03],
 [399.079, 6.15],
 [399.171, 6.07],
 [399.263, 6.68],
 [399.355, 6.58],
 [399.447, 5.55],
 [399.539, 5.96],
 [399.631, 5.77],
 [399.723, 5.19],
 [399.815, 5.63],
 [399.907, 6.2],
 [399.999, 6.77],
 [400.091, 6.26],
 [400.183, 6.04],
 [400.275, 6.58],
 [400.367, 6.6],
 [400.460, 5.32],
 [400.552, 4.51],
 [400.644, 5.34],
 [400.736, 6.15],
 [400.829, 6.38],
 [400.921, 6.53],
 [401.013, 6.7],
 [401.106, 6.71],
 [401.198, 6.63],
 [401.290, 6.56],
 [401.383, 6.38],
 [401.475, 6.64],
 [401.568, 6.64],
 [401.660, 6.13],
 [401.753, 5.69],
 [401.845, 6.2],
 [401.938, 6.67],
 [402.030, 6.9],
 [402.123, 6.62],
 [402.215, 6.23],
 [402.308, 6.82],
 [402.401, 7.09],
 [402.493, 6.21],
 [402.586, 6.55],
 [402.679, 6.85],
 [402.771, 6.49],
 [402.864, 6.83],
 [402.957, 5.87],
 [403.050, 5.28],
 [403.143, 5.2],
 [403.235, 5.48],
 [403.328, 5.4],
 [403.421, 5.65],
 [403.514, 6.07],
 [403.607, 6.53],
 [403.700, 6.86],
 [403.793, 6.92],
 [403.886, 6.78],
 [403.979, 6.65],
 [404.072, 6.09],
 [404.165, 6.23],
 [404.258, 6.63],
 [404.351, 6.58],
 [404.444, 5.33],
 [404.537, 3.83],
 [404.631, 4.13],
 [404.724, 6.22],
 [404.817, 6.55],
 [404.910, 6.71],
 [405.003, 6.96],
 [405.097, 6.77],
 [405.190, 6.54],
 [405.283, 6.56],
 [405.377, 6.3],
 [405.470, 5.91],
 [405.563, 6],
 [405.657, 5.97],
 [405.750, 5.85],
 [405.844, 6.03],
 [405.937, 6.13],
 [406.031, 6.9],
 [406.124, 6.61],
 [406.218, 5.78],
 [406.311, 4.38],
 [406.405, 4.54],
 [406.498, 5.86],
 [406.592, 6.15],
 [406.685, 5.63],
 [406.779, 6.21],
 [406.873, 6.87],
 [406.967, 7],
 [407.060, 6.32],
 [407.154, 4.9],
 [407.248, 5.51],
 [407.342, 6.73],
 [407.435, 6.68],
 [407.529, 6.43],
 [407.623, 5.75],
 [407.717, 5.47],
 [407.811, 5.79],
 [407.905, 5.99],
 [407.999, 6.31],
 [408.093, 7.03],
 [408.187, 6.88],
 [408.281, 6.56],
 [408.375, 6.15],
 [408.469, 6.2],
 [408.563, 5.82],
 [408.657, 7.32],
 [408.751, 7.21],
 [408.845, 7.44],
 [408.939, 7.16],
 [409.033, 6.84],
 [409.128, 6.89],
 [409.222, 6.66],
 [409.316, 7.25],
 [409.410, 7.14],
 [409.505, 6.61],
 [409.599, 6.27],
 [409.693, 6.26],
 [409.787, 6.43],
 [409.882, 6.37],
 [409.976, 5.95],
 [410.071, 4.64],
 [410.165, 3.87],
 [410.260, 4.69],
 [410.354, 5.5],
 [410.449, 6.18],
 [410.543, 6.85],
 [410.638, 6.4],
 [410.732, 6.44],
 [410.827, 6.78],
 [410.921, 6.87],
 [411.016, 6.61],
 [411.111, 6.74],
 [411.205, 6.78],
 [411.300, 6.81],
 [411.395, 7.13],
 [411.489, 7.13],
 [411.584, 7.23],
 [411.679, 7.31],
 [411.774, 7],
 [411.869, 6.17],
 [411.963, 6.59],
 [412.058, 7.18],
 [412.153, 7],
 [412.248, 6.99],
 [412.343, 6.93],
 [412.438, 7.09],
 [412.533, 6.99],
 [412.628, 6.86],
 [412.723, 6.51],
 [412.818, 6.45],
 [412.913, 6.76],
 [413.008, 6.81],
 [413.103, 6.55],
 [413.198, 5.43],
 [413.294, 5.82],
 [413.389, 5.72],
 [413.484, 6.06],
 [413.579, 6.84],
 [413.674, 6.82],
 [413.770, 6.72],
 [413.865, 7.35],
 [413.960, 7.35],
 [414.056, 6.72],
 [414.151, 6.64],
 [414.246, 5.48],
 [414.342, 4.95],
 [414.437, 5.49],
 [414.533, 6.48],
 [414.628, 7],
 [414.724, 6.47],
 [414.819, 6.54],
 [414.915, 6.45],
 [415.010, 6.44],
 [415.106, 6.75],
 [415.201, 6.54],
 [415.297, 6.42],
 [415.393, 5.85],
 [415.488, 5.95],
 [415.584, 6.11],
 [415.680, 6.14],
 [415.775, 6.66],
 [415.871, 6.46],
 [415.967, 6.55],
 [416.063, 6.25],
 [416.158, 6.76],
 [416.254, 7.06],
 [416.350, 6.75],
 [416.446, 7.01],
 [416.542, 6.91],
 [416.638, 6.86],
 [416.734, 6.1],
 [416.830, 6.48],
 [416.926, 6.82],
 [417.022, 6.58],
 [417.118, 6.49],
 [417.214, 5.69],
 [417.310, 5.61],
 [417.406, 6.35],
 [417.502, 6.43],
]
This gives 1.68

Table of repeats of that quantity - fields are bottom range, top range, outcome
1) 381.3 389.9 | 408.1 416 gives 1.93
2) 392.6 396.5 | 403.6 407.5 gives 1.84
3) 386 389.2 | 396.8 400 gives 1.27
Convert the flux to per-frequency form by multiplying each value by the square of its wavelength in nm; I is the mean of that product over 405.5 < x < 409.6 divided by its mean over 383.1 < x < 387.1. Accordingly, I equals 1.85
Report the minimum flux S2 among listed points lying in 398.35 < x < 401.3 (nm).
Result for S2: 4.51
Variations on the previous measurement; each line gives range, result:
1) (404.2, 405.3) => 3.83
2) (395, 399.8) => 1.01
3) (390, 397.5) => 0.875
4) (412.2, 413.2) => 5.43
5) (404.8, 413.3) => 3.87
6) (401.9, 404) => 5.2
